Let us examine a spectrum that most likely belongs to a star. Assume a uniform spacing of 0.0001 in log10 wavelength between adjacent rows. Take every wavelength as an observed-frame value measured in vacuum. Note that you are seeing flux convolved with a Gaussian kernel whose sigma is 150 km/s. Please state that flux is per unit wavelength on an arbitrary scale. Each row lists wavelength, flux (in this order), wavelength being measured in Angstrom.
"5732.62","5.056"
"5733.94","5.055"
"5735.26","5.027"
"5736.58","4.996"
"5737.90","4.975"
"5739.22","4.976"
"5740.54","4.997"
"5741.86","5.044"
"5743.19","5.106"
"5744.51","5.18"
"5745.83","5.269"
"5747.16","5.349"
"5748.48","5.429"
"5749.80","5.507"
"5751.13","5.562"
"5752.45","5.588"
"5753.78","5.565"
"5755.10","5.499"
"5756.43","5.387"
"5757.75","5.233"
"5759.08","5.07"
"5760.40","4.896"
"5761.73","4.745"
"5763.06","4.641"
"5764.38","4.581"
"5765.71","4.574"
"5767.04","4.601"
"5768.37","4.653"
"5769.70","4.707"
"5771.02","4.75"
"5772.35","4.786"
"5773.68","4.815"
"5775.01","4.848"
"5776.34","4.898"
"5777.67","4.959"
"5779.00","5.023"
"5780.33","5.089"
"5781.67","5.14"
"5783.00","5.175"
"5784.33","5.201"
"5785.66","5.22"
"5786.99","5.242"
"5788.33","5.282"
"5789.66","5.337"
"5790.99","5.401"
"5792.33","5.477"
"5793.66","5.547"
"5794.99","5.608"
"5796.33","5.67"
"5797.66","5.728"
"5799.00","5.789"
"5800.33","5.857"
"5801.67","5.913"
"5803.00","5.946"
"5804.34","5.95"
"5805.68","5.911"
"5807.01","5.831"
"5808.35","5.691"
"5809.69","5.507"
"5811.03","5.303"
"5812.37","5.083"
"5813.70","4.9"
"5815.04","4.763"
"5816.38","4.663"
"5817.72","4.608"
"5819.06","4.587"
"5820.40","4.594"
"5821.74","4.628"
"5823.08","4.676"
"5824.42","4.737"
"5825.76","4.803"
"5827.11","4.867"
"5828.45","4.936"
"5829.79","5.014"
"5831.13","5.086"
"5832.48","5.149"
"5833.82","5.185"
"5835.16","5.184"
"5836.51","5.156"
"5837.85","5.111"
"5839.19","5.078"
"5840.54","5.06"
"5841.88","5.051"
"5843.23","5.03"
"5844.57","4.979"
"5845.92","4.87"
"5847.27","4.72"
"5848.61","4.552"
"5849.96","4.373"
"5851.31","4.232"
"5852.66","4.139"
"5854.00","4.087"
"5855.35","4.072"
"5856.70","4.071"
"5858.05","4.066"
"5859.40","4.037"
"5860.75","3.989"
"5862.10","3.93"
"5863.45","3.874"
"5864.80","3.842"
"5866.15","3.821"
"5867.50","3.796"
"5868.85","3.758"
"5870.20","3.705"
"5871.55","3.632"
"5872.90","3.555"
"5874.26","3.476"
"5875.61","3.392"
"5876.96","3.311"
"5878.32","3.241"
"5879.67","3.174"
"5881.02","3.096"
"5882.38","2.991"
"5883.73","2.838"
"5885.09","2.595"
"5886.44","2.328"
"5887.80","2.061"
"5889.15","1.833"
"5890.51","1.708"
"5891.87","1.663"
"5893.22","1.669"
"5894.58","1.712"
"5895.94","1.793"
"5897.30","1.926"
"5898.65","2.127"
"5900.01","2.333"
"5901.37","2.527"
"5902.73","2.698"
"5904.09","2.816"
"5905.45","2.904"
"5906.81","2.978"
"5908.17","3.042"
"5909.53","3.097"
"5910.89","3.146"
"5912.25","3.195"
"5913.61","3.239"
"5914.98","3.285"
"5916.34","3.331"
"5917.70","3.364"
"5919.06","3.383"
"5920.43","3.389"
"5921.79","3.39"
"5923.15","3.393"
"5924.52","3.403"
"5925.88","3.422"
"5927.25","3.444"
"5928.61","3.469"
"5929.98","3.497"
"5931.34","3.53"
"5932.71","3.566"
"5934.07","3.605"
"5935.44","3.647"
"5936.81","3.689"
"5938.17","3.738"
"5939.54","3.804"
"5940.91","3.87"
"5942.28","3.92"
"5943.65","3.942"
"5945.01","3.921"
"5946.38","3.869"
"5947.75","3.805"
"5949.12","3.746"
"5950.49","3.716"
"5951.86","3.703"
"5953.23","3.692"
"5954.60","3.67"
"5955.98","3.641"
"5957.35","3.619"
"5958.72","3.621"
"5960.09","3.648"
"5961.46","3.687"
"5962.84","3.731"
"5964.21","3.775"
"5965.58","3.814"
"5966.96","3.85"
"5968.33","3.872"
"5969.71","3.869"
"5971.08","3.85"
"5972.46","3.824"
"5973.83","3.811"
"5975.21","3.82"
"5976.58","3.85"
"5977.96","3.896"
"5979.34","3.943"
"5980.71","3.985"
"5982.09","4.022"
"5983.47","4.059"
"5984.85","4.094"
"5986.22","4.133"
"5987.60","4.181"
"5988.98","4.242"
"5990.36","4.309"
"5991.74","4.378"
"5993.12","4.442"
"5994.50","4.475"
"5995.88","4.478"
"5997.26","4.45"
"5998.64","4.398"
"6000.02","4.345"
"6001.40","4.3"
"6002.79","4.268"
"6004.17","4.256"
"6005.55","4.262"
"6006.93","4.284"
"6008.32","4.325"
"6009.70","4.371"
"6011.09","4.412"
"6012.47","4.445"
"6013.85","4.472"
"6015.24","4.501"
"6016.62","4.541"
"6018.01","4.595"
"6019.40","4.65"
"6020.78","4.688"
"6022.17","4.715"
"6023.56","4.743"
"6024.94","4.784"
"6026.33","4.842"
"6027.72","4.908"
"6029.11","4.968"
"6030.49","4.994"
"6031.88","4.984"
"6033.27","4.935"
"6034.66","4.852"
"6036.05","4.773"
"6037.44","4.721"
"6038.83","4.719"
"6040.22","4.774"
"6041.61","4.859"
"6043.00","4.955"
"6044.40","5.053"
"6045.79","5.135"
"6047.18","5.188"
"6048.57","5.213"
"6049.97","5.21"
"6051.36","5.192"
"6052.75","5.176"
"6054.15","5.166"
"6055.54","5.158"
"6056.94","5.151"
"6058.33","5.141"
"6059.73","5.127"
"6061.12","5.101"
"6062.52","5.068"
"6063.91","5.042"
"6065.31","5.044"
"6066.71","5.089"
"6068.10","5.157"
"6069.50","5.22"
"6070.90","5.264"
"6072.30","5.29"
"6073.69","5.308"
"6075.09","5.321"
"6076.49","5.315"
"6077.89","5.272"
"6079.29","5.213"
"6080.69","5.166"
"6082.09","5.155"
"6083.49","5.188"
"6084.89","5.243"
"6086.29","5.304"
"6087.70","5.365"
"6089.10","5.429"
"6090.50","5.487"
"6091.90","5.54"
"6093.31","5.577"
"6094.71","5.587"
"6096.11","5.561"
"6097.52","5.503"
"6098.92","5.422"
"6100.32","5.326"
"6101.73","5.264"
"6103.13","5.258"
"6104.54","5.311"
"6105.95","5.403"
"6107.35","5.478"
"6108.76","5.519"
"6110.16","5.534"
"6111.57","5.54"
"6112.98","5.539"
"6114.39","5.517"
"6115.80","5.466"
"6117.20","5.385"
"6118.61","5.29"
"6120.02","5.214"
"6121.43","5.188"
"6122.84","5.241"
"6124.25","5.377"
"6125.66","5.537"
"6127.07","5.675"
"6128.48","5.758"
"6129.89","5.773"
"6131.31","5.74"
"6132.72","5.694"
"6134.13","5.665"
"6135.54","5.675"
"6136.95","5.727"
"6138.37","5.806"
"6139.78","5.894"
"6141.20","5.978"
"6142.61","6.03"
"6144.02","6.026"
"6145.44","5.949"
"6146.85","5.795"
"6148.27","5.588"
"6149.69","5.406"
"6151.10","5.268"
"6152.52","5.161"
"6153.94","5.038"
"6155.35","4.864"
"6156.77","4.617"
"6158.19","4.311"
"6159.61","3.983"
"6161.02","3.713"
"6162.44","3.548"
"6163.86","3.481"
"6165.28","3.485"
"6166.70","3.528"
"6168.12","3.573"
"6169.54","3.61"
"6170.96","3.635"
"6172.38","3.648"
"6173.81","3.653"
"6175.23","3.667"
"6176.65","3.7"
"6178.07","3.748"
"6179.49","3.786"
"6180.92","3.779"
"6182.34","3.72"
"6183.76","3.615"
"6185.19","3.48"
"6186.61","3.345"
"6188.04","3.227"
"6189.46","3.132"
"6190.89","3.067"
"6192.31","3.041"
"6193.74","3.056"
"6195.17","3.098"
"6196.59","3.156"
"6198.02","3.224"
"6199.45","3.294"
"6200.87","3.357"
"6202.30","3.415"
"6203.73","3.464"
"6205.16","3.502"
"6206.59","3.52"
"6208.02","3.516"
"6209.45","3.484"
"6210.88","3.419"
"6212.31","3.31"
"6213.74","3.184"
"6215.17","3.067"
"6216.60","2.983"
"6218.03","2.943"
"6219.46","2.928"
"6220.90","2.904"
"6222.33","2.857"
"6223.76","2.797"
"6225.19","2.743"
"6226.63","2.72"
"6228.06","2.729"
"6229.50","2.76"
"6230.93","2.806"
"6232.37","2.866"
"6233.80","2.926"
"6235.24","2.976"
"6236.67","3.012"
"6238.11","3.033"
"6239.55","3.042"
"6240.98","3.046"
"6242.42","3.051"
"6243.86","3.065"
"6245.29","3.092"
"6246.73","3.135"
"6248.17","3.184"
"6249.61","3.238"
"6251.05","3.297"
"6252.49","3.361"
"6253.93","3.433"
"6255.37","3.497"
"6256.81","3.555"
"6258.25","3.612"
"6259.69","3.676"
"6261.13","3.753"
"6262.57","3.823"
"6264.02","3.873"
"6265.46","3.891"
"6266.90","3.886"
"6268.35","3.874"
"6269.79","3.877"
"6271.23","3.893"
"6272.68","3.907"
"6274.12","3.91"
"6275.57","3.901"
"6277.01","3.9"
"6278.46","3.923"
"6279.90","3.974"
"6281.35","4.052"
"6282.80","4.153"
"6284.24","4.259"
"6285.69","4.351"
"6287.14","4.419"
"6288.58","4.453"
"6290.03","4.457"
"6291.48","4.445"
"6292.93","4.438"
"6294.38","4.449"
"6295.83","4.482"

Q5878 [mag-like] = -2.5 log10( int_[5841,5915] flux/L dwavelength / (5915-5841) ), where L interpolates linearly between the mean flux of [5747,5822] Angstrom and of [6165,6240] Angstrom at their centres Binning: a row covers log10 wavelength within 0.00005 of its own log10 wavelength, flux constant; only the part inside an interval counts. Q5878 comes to 0.40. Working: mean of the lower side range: 5.2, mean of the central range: 3.32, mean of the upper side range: 3.25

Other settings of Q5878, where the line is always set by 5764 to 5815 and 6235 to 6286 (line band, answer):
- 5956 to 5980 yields 0.22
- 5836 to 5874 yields 0.17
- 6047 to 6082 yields -0.21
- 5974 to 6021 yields 0.06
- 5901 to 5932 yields 0.44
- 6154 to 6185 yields 0.03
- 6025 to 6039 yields -0.11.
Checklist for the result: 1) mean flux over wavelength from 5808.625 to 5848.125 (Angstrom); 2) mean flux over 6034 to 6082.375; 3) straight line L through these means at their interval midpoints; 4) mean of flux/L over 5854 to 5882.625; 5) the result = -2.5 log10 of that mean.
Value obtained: 0.33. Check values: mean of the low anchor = 4.95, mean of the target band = 3.68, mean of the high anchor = 5.1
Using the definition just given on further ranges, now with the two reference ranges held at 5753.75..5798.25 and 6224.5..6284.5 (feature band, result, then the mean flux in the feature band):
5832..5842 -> -0.054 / 5.13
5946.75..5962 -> 0.210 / 3.69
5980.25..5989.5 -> 0.069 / 4.1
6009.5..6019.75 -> -0.057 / 4.5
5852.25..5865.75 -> 0.198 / 4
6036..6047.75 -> -0.177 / 4.91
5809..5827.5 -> 0.025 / 4.84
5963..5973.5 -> 0.157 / 3.83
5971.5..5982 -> 0.135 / 3.88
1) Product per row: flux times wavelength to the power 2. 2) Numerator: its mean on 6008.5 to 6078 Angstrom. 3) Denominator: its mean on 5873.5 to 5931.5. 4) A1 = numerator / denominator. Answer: 1.81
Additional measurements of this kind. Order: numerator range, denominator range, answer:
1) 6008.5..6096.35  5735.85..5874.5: 1.12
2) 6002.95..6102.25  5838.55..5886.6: 1.36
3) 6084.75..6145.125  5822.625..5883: 1.41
